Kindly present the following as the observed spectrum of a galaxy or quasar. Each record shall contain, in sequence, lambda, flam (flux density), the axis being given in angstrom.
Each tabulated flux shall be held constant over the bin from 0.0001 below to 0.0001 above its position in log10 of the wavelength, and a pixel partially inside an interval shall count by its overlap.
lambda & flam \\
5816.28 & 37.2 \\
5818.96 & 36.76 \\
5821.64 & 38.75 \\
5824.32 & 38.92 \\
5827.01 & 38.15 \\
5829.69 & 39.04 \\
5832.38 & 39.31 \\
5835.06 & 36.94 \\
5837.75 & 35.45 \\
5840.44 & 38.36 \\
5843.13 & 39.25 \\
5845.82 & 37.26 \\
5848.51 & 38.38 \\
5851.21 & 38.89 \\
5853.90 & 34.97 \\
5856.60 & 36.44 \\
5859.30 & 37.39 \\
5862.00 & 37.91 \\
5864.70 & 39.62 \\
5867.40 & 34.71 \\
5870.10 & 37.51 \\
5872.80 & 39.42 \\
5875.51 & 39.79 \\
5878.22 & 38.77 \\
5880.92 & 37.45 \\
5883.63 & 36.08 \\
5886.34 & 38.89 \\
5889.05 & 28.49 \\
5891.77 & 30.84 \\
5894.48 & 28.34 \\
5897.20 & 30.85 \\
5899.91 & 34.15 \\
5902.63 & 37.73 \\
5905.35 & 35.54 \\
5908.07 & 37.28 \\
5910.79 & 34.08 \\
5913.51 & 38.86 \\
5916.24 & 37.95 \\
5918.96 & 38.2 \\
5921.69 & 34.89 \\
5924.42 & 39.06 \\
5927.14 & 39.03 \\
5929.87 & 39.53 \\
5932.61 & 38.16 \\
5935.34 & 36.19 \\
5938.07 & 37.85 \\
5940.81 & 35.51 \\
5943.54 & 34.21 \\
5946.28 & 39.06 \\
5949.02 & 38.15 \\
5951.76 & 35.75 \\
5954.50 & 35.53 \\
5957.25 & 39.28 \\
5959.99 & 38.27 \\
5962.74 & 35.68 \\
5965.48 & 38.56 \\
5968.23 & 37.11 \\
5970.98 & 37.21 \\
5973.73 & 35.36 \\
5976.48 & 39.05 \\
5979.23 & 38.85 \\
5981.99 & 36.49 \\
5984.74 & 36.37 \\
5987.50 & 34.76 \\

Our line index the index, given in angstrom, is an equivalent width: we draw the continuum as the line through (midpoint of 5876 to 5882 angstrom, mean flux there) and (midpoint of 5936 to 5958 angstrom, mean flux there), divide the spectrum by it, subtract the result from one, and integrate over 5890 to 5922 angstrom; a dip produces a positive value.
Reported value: 2.5 angstrom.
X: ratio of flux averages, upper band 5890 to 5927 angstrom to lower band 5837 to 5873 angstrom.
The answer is 0.9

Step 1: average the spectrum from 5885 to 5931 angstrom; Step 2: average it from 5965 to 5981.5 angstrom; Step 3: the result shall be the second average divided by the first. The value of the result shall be 1.06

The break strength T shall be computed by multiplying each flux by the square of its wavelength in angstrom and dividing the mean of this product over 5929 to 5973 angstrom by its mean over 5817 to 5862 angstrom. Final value 1.02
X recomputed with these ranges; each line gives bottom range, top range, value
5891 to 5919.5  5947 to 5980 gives 1.07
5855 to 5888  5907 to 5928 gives 0.99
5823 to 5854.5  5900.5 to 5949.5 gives 0.98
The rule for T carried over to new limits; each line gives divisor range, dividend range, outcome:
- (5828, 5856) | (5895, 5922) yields 0.97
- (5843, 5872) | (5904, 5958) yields 1.02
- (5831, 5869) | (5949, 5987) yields 1.03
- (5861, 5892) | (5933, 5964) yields 1.03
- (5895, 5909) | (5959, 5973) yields 1.10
